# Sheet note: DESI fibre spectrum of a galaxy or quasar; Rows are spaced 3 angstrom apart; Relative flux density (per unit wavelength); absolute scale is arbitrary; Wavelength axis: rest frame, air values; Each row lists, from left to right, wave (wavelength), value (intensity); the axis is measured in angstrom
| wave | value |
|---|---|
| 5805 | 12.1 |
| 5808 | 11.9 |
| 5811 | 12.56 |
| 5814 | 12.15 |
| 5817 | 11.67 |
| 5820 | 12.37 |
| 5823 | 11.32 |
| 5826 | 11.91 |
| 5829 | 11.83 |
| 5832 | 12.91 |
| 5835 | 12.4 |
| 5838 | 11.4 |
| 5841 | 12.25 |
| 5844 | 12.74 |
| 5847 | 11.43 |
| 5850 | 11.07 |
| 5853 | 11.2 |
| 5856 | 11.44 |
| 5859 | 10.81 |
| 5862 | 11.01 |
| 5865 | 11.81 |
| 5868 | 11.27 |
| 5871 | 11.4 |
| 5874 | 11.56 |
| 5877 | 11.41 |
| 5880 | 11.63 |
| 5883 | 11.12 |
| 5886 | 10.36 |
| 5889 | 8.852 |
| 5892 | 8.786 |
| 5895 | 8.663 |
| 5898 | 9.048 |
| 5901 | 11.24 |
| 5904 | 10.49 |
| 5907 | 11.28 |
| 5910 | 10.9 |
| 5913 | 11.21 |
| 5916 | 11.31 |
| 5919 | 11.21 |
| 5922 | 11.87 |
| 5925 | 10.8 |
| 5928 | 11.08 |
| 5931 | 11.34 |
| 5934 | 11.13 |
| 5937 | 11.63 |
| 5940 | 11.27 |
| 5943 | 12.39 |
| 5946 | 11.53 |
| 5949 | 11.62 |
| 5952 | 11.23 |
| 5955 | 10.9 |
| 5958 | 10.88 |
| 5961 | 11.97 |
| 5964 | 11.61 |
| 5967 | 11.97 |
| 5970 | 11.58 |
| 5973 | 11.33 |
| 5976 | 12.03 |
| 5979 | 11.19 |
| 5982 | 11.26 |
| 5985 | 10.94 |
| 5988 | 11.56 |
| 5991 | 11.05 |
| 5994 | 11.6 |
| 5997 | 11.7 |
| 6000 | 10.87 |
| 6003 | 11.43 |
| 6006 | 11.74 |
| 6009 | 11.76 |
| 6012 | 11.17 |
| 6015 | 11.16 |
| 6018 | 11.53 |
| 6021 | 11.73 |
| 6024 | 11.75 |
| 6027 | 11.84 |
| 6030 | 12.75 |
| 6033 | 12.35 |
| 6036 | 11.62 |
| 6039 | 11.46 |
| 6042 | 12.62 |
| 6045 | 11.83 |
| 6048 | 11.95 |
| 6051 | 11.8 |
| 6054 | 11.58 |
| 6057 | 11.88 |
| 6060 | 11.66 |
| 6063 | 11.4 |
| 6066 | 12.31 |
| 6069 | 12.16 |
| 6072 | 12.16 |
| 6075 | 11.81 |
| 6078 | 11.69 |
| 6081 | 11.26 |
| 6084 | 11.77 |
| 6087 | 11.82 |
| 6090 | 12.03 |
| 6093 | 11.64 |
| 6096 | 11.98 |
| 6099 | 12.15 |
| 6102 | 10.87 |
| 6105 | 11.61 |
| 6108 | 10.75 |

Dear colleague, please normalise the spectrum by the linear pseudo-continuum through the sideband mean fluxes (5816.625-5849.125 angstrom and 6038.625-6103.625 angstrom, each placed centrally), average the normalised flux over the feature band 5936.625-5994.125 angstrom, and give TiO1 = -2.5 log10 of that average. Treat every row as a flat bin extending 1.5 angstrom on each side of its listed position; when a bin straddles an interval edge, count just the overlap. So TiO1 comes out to 0.04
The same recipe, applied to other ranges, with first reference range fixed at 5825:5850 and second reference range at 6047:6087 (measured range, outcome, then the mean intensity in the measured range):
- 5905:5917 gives 0.08 mag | 11.1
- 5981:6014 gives 0.05 mag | 11.4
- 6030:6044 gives -0.02 mag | 12.1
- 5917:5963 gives 0.05 mag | 11.4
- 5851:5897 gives 0.12 mag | 10.7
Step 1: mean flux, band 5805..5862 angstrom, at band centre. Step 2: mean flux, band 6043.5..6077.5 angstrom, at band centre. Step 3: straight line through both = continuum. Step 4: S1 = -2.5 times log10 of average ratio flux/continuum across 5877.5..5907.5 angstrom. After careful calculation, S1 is 0.17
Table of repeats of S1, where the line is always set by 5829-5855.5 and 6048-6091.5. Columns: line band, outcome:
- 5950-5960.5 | 0.07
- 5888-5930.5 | 0.13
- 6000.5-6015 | 0.04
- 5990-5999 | 0.04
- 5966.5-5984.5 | 0.03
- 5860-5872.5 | 0.05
